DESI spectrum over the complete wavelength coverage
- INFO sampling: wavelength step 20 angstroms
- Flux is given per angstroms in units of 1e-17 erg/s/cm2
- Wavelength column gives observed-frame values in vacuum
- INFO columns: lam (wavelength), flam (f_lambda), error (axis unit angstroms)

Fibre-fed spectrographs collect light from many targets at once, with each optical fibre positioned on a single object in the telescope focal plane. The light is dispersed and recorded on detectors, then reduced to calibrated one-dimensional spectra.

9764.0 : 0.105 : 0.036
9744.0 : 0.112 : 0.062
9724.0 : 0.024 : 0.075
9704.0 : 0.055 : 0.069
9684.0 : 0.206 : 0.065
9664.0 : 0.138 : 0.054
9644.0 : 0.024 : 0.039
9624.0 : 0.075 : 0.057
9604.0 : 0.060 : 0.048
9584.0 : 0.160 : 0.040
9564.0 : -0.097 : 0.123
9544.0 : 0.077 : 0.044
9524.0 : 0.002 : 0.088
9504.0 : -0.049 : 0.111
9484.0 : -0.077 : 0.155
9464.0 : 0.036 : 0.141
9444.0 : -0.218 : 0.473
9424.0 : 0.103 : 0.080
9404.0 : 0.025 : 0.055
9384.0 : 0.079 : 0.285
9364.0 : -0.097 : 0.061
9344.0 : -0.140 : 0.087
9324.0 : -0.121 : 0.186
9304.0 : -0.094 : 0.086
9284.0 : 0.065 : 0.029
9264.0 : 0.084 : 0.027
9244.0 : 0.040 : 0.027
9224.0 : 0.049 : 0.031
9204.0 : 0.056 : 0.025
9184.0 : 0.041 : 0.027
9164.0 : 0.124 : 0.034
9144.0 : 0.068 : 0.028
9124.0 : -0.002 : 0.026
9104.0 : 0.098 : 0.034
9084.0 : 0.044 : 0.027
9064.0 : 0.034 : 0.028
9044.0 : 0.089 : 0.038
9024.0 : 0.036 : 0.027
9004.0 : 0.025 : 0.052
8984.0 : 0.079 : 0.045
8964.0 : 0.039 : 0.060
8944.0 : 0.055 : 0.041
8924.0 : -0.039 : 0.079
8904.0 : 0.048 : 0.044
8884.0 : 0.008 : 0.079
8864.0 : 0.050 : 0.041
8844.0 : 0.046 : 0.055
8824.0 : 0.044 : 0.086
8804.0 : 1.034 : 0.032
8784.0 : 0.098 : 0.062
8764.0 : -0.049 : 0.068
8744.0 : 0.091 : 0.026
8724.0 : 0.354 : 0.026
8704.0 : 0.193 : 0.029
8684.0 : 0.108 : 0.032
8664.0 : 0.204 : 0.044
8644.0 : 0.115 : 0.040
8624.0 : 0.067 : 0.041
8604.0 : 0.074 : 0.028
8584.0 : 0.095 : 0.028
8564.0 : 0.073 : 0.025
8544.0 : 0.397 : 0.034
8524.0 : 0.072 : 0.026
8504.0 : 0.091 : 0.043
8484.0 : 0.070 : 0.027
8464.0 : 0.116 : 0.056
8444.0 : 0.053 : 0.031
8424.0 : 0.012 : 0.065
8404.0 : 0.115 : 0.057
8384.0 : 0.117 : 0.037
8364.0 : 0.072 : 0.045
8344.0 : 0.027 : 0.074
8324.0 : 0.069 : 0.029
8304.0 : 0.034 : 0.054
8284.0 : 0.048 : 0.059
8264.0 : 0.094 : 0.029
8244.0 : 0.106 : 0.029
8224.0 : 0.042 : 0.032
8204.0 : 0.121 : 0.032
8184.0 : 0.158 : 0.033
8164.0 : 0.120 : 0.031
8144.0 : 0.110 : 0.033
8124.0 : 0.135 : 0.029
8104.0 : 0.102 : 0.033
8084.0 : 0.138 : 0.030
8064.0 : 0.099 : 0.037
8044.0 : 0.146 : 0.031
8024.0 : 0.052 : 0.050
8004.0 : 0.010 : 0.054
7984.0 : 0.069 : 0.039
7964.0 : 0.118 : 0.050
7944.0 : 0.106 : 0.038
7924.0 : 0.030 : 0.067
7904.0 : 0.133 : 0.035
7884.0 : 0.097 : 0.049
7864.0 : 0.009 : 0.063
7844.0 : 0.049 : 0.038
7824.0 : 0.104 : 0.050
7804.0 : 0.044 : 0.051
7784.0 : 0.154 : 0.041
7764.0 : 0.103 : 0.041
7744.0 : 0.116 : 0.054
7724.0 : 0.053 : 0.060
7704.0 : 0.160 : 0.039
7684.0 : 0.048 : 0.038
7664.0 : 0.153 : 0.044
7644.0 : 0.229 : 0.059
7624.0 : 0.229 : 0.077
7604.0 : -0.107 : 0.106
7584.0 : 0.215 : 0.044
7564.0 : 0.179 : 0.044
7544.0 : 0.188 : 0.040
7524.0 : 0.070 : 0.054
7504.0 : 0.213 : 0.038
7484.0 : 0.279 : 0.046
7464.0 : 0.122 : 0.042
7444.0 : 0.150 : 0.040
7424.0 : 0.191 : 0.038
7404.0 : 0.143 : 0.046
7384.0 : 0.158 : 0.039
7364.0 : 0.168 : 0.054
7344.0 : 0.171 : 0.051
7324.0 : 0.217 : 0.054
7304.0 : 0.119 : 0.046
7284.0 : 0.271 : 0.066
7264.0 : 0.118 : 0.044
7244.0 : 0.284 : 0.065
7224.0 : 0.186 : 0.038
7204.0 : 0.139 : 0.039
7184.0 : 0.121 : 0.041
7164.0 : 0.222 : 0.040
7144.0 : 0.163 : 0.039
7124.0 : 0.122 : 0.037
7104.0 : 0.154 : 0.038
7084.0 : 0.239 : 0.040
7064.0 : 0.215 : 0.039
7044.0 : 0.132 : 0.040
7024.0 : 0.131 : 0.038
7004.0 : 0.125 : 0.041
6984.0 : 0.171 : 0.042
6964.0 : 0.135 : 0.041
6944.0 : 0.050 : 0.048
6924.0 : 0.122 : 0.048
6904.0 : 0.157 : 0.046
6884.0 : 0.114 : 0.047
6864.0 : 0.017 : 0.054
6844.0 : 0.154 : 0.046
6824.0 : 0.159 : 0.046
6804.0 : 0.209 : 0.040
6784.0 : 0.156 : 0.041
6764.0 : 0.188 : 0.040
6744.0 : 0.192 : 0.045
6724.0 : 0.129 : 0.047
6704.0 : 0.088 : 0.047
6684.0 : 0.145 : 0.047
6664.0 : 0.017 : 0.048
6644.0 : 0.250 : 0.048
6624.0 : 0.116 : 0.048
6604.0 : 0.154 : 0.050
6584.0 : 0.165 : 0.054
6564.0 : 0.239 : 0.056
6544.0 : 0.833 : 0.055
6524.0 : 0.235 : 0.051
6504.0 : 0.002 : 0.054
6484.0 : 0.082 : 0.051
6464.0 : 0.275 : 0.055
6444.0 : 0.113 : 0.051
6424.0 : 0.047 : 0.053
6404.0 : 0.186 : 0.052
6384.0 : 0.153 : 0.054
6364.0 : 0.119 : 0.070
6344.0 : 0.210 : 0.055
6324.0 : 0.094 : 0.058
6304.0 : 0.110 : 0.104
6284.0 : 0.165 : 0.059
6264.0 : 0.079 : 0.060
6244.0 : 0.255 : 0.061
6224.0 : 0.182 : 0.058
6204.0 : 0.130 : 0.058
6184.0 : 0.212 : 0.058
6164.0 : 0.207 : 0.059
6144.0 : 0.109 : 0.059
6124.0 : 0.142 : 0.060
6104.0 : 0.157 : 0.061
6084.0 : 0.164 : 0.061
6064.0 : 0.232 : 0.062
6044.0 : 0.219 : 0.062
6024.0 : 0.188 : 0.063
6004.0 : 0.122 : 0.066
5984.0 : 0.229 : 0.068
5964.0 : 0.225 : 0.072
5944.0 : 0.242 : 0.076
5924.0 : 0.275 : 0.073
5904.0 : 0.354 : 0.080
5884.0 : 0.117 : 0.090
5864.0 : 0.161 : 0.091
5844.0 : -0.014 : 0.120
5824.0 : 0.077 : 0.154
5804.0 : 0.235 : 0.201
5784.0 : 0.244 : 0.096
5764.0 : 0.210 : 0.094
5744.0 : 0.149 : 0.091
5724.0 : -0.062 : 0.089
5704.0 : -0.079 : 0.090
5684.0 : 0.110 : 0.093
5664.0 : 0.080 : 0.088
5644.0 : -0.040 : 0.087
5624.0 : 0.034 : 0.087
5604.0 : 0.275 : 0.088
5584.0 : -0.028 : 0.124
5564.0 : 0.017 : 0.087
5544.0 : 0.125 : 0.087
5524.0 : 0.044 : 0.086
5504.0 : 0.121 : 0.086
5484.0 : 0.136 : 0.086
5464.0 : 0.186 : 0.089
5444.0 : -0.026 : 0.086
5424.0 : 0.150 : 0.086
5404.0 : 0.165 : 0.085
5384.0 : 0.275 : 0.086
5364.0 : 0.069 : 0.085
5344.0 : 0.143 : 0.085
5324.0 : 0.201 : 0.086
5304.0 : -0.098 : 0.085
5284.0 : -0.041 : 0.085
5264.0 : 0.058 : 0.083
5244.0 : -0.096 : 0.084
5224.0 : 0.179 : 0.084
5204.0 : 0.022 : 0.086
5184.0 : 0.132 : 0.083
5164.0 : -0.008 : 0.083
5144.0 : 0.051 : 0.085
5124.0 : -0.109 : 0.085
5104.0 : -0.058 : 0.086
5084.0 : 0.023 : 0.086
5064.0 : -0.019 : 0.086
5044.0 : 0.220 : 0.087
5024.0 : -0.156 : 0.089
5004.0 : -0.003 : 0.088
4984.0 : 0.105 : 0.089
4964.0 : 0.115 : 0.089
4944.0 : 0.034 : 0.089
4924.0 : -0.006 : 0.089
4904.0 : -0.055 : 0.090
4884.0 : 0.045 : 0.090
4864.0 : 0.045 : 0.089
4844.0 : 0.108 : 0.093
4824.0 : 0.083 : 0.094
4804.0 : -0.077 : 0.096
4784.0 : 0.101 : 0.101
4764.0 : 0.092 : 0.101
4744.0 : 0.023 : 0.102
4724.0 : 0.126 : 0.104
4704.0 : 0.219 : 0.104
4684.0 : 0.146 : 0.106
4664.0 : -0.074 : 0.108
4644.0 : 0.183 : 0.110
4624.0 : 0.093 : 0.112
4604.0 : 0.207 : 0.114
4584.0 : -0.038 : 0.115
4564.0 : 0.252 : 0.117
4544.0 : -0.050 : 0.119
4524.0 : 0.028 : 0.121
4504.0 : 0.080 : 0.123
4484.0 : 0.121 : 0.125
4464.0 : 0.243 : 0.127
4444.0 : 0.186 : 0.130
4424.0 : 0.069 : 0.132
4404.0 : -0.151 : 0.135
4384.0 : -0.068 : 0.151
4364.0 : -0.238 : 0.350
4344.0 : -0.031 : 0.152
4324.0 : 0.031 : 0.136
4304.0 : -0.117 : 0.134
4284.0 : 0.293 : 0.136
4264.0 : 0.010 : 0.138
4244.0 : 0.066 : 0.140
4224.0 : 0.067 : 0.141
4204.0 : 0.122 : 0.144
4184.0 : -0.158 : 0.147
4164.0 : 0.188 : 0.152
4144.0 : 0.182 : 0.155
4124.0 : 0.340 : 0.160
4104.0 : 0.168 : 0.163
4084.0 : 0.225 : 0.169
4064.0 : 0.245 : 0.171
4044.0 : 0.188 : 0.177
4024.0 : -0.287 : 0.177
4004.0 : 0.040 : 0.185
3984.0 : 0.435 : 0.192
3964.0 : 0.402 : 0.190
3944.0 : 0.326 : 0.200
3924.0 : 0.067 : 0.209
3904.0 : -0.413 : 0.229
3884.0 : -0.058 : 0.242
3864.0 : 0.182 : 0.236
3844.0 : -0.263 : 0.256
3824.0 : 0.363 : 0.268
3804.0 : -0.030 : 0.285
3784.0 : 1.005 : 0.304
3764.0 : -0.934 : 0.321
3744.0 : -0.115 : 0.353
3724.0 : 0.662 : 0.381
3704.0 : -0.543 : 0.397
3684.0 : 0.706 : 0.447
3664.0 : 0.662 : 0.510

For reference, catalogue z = 0.757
